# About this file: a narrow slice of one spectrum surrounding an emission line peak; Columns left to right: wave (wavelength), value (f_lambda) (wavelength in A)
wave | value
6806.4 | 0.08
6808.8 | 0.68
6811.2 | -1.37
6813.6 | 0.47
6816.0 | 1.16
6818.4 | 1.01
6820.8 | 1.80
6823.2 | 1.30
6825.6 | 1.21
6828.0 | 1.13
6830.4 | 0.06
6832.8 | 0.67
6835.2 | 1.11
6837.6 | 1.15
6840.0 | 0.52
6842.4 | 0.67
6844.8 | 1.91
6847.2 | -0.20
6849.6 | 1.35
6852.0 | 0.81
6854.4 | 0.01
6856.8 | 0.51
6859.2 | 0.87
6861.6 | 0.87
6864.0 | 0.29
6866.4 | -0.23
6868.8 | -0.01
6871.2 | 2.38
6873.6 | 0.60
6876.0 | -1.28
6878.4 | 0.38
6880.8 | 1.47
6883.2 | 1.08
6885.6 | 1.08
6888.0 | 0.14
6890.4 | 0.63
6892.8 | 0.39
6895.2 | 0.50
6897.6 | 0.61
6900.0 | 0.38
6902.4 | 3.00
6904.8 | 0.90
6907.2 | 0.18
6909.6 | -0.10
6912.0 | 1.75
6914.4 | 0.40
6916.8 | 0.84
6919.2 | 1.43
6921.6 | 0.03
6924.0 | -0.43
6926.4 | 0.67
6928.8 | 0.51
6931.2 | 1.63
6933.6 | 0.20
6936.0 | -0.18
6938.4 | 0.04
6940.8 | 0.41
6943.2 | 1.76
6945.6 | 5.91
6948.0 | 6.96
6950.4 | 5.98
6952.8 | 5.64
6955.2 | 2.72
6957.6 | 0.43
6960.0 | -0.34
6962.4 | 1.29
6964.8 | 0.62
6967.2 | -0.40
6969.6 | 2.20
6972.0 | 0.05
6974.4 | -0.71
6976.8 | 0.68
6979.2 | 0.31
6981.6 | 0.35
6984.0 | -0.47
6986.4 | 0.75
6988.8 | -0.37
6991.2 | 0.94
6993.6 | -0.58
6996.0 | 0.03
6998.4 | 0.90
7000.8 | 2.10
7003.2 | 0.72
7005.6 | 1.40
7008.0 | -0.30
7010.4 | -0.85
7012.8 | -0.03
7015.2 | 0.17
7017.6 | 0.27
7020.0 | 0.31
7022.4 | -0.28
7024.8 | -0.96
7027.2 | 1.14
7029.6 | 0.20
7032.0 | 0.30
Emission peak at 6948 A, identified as [O II]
